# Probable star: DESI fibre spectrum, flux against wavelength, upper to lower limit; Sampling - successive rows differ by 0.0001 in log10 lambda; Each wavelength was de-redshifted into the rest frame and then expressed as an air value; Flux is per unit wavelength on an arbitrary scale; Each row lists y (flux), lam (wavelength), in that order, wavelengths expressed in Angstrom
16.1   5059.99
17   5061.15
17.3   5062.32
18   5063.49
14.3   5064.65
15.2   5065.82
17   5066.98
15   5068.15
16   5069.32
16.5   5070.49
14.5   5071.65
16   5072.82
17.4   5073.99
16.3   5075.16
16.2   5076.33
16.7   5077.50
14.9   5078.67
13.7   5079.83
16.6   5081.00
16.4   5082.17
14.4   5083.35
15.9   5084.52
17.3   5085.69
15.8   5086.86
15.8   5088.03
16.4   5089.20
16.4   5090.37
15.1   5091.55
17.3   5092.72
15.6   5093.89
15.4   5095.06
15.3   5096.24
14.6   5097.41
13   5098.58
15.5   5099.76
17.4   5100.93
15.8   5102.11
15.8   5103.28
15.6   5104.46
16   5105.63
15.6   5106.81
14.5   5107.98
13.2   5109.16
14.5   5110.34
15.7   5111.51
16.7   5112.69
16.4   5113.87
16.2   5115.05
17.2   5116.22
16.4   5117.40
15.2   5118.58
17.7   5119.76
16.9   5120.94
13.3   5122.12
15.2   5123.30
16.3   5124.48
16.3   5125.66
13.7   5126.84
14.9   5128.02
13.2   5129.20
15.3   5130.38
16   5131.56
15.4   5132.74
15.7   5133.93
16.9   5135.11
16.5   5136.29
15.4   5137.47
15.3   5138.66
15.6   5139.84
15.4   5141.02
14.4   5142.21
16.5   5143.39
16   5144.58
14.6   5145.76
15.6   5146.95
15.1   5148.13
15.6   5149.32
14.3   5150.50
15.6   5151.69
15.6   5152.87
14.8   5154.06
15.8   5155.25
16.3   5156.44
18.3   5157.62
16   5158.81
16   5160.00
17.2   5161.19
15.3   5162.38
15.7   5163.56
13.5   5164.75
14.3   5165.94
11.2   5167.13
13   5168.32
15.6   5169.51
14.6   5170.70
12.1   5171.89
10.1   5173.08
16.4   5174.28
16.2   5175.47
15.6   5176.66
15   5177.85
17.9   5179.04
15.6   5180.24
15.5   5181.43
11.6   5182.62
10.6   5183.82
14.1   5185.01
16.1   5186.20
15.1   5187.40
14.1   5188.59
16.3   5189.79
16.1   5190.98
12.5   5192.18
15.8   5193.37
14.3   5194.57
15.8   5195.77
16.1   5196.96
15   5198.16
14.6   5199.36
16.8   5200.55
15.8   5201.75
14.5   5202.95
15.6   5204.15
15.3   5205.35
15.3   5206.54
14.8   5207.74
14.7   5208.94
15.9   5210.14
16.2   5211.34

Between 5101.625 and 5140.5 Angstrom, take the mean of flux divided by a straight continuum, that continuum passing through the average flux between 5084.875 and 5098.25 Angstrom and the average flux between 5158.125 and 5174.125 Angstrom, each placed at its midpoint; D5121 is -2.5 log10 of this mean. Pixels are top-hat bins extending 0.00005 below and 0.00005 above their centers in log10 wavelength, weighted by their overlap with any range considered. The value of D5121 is -0.03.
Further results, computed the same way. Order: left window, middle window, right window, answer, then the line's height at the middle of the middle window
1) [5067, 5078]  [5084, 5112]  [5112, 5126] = 0.04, 16.1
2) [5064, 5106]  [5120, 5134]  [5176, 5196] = 0.01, 15.4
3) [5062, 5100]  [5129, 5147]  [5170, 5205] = -0.02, 15.3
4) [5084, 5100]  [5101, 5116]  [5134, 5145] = 0.01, 15.7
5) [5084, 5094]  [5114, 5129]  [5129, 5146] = 0.00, 15.8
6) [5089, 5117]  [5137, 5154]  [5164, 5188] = -0.04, 14.8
